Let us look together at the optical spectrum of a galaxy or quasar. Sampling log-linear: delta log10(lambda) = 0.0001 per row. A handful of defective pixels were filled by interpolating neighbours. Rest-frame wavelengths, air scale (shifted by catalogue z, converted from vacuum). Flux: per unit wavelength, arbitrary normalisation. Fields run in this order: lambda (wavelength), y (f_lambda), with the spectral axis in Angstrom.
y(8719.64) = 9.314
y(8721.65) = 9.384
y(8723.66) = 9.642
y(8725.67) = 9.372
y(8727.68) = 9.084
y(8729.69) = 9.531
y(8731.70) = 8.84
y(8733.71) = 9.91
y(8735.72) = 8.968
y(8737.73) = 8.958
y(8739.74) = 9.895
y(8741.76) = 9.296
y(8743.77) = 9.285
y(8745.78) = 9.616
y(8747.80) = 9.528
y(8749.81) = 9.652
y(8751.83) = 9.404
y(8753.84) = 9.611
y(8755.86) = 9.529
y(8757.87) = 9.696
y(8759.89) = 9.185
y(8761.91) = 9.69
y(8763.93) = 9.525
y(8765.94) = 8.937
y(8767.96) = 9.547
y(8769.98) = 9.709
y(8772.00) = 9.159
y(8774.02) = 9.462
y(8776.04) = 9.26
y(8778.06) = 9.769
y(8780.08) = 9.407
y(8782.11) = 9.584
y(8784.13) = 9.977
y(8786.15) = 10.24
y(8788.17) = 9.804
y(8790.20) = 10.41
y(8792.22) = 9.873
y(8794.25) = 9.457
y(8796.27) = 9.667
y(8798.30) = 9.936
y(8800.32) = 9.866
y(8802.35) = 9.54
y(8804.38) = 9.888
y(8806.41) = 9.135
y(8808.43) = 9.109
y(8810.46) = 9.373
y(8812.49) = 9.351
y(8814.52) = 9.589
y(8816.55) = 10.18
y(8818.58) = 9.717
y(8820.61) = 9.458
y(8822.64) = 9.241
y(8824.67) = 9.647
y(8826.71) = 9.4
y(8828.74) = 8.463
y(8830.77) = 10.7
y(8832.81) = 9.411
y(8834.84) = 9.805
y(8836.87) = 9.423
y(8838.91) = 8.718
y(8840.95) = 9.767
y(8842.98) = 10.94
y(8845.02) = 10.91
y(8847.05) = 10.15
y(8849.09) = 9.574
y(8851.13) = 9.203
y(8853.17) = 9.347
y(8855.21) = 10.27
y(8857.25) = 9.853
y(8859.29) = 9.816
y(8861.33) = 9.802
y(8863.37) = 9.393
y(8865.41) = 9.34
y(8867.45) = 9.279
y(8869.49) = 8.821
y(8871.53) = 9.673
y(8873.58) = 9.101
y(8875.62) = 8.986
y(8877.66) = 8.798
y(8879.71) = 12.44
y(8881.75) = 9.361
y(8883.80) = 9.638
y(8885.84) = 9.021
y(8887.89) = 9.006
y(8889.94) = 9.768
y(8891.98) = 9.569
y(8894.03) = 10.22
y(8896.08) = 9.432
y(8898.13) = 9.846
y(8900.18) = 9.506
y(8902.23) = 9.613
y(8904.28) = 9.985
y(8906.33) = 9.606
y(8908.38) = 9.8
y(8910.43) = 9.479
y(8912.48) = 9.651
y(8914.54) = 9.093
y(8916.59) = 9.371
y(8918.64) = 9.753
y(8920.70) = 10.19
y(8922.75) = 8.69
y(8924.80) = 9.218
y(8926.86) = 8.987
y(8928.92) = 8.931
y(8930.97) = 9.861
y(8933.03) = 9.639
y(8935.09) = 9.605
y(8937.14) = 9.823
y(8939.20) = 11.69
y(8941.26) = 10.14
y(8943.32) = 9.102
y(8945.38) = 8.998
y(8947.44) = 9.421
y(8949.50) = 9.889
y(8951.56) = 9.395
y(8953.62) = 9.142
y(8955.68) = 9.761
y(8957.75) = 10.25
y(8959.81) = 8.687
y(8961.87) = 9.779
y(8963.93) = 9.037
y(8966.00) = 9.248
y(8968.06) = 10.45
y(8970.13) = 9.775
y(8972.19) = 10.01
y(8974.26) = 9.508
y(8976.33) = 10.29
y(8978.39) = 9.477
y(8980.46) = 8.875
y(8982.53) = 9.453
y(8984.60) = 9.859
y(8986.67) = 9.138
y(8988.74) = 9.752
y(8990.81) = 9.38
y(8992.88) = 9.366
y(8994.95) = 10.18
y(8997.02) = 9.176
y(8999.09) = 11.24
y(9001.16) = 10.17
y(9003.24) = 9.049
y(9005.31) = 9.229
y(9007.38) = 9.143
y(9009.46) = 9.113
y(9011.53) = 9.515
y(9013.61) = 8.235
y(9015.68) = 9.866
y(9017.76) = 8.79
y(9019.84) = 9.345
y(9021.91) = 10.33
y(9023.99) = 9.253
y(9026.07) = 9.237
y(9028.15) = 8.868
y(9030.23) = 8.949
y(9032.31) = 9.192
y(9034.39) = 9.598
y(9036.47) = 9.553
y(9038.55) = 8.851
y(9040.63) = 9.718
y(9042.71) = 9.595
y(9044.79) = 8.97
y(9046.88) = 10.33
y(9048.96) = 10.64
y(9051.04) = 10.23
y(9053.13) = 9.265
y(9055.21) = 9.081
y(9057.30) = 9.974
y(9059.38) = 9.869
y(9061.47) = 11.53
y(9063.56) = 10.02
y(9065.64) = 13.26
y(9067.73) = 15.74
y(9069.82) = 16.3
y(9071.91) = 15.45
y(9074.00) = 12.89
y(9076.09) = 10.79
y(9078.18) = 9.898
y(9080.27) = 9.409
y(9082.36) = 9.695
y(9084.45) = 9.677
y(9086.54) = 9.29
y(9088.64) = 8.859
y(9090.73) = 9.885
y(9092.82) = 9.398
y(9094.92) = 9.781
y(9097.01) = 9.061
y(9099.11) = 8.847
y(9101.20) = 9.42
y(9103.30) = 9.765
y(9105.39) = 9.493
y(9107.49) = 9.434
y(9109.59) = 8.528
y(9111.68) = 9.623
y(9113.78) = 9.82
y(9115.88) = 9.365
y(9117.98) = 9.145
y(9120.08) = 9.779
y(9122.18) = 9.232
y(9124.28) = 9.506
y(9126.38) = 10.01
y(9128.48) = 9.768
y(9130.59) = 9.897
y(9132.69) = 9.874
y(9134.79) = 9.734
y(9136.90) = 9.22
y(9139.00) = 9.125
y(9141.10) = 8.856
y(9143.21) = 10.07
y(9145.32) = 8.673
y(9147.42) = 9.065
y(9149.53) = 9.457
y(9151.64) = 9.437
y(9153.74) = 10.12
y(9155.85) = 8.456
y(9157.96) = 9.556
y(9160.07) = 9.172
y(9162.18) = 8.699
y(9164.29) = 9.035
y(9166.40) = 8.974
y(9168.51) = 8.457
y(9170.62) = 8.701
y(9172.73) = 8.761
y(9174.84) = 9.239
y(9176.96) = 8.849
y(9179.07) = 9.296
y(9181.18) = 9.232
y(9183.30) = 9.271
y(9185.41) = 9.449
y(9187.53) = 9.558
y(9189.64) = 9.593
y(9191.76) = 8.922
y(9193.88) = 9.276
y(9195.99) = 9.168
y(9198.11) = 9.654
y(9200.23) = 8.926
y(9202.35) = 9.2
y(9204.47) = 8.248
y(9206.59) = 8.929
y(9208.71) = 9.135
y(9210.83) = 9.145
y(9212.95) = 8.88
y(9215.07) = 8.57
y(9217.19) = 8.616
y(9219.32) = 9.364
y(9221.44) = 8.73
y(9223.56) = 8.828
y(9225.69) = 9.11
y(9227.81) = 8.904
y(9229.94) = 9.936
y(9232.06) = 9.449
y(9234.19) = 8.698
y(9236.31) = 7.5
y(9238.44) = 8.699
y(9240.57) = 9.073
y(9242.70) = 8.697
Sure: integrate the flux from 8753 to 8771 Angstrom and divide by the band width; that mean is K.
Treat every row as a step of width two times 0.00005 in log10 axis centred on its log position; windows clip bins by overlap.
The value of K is 9.49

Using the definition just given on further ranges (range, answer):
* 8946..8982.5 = 9.58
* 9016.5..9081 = 10.5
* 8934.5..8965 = 9.65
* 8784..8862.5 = 9.71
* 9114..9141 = 9.54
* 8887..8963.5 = 9.59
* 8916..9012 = 9.59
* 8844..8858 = 9.9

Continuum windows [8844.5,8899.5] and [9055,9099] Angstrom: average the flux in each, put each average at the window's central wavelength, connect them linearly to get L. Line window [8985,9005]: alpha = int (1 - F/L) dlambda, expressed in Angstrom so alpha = 1.4 Angstrom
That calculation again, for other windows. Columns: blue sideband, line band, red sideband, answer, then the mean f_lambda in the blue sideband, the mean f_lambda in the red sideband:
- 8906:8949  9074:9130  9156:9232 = -2.07 Angstrom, 9.58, 9.07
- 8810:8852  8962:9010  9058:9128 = 2.27 Angstrom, 9.67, 10.4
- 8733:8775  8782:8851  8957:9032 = -1.80 Angstrom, 9.45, 9.49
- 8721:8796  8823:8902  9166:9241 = -1.99 Angstrom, 9.52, 9.01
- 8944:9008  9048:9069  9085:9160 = -3.39 Angstrom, 9.59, 9.41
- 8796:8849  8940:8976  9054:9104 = 2.27 Angstrom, 9.67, 10.7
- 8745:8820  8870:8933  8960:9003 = 0.64 Angstrom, 9.6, 9.68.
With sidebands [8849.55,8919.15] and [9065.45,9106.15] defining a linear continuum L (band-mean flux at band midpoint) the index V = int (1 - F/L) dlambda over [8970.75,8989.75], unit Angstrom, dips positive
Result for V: 1.1 Angstrom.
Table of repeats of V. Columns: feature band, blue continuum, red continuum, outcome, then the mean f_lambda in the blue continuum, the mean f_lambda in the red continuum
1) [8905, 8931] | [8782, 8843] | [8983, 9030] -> 0.3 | 9.65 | 9.46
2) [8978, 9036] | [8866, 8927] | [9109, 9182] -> 0.0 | 9.54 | 9.28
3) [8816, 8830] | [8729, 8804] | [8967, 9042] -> 0.2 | 9.56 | 9.5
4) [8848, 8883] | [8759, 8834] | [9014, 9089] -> 0.7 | 9.59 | 10.3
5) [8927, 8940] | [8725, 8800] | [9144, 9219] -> -0.7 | 9.54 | 9.08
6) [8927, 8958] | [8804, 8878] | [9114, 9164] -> -0.5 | 9.56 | 9.4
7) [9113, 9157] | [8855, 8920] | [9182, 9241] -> -1.4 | 9.6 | 9.03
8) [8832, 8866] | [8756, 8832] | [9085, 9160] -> -0.7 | 9.59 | 9.41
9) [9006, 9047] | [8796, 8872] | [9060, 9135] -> 3.4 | 9.62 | 10.3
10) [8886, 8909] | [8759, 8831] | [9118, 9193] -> -0.4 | 9.58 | 9.28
